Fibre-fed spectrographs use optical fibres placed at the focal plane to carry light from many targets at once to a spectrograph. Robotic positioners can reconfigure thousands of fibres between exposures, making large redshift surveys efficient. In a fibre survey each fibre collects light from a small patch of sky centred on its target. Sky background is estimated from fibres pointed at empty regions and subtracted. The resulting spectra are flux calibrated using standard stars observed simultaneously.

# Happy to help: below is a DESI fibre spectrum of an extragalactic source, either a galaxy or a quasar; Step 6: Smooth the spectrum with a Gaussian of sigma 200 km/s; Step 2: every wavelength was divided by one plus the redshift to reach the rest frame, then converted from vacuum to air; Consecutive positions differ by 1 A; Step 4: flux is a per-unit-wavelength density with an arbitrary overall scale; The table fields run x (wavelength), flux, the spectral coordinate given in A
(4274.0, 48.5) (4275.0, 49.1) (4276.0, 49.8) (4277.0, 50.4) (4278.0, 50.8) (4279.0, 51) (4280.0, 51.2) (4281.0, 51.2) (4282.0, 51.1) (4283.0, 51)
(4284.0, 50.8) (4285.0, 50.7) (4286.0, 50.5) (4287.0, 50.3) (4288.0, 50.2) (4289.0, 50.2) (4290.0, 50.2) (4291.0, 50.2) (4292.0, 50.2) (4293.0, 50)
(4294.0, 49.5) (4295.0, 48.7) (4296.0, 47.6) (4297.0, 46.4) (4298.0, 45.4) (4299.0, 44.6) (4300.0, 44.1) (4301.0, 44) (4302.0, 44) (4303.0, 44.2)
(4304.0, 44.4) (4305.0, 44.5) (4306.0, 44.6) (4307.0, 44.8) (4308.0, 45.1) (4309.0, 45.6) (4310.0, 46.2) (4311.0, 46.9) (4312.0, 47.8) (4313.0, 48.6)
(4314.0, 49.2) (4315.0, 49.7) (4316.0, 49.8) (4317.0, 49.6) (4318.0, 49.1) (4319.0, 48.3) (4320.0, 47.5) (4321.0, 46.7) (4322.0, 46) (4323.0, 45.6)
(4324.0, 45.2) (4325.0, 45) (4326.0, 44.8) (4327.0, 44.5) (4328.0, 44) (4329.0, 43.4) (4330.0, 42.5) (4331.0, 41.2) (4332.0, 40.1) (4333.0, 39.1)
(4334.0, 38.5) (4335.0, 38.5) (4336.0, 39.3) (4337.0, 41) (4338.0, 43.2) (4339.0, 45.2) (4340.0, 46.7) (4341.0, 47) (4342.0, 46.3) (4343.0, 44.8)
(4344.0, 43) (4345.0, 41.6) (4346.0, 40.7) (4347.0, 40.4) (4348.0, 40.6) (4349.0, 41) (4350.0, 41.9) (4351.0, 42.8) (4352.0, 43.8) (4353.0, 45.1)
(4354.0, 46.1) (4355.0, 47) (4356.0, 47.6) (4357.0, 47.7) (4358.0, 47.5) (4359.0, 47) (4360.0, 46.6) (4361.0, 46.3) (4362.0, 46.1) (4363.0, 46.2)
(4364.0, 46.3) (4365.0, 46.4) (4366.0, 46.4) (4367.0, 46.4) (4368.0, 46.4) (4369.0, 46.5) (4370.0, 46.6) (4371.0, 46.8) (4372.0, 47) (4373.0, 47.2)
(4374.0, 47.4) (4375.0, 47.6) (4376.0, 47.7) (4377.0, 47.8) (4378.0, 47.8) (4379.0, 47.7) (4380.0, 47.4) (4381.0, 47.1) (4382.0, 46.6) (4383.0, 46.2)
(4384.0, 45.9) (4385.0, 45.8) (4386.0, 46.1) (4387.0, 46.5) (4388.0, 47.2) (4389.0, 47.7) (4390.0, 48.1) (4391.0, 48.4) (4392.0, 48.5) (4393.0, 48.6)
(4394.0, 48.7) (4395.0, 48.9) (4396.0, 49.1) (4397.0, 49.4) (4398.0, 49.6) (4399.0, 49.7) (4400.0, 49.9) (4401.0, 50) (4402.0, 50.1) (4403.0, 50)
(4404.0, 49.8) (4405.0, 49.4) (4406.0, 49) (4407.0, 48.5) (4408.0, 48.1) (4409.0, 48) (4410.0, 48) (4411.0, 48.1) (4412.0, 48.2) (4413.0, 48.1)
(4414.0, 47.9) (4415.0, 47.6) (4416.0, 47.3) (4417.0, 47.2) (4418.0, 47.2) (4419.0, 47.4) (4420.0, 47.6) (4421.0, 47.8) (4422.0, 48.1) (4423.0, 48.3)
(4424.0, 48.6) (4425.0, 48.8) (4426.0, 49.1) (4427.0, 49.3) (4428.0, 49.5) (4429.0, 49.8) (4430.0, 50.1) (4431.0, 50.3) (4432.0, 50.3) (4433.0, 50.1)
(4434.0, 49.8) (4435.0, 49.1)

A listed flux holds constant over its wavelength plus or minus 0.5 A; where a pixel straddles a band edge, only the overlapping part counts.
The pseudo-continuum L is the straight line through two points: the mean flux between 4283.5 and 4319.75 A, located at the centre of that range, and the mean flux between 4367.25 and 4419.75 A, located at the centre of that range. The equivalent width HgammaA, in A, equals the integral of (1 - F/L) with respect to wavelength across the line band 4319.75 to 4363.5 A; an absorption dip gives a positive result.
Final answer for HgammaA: 3.5 A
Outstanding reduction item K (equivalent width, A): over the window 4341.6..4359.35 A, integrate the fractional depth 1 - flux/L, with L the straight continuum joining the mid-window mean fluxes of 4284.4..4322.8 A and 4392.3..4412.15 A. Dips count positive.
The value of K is 1.5 A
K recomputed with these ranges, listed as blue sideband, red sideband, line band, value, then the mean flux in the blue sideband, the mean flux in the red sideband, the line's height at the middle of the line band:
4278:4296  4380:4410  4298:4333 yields 3.0 A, 50.3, 48.3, 49.8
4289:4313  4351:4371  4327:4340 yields 1.3 A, 46.6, 46.3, 46.5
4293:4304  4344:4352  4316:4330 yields -0.7 A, 46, 41.5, 43.8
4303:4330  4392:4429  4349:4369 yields 0.6 A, 46.3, 48.6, 47.4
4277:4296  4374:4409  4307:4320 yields 0.5 A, 50.4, 48.2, 49.8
